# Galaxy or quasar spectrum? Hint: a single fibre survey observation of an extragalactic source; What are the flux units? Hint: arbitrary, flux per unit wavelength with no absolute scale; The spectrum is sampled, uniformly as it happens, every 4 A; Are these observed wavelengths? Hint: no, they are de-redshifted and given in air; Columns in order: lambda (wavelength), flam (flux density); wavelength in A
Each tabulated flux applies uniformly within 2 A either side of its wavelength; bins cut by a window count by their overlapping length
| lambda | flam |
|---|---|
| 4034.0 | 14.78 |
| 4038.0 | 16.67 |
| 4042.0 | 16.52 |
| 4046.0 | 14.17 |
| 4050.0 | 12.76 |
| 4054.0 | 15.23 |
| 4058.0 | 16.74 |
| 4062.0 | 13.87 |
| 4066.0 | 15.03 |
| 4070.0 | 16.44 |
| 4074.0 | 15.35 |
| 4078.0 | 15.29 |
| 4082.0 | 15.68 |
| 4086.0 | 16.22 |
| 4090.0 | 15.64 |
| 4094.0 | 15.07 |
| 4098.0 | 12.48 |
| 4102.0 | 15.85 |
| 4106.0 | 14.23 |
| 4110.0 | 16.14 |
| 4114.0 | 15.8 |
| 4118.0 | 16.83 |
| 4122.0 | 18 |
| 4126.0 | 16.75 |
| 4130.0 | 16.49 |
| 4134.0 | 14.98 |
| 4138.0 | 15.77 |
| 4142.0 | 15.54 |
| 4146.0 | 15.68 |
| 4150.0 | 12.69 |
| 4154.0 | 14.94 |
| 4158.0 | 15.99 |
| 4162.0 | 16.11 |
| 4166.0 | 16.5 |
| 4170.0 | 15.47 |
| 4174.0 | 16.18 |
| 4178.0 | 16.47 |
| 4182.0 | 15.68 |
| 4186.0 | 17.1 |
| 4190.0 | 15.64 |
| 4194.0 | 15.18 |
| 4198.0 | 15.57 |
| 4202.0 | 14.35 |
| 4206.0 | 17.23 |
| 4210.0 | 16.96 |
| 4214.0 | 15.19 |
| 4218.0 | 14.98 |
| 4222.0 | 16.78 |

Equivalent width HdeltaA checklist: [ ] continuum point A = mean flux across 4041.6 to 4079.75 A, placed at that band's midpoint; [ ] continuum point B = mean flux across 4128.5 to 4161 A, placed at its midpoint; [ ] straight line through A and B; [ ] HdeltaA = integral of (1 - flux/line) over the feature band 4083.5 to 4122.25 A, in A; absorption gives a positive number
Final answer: -0.9 A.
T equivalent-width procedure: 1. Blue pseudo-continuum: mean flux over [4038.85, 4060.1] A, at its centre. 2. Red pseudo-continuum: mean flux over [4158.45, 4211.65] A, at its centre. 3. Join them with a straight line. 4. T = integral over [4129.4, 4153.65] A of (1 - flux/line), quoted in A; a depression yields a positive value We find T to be 1.0 A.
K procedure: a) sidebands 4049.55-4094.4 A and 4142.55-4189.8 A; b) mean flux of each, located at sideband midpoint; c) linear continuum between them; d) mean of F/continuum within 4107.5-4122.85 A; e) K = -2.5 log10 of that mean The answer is -0.067 mag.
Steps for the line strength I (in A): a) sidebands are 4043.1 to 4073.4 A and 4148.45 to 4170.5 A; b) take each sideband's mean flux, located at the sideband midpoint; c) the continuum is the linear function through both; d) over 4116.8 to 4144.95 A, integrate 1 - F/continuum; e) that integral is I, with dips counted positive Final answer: -2.00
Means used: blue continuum 15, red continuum 15.3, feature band 16.3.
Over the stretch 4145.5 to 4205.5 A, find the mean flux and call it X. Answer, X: 15.6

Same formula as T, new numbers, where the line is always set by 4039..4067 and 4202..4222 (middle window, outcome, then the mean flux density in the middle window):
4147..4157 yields 0.89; 14.2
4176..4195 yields -0.29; 16.1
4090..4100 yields 0.71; 14.1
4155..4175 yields -0.39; 16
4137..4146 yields -0.07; 15.6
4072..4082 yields -0.18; 15.4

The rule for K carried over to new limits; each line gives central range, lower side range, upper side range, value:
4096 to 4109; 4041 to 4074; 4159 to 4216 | 0.08 mag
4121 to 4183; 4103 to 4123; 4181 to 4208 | 0.01 mag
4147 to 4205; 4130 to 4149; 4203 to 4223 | 0.01 mag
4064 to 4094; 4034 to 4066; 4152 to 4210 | -0.02 mag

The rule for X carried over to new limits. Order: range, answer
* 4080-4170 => 15.6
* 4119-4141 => 16.4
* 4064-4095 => 15.6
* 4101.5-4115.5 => 15.5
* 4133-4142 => 15.5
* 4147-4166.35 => 15.2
